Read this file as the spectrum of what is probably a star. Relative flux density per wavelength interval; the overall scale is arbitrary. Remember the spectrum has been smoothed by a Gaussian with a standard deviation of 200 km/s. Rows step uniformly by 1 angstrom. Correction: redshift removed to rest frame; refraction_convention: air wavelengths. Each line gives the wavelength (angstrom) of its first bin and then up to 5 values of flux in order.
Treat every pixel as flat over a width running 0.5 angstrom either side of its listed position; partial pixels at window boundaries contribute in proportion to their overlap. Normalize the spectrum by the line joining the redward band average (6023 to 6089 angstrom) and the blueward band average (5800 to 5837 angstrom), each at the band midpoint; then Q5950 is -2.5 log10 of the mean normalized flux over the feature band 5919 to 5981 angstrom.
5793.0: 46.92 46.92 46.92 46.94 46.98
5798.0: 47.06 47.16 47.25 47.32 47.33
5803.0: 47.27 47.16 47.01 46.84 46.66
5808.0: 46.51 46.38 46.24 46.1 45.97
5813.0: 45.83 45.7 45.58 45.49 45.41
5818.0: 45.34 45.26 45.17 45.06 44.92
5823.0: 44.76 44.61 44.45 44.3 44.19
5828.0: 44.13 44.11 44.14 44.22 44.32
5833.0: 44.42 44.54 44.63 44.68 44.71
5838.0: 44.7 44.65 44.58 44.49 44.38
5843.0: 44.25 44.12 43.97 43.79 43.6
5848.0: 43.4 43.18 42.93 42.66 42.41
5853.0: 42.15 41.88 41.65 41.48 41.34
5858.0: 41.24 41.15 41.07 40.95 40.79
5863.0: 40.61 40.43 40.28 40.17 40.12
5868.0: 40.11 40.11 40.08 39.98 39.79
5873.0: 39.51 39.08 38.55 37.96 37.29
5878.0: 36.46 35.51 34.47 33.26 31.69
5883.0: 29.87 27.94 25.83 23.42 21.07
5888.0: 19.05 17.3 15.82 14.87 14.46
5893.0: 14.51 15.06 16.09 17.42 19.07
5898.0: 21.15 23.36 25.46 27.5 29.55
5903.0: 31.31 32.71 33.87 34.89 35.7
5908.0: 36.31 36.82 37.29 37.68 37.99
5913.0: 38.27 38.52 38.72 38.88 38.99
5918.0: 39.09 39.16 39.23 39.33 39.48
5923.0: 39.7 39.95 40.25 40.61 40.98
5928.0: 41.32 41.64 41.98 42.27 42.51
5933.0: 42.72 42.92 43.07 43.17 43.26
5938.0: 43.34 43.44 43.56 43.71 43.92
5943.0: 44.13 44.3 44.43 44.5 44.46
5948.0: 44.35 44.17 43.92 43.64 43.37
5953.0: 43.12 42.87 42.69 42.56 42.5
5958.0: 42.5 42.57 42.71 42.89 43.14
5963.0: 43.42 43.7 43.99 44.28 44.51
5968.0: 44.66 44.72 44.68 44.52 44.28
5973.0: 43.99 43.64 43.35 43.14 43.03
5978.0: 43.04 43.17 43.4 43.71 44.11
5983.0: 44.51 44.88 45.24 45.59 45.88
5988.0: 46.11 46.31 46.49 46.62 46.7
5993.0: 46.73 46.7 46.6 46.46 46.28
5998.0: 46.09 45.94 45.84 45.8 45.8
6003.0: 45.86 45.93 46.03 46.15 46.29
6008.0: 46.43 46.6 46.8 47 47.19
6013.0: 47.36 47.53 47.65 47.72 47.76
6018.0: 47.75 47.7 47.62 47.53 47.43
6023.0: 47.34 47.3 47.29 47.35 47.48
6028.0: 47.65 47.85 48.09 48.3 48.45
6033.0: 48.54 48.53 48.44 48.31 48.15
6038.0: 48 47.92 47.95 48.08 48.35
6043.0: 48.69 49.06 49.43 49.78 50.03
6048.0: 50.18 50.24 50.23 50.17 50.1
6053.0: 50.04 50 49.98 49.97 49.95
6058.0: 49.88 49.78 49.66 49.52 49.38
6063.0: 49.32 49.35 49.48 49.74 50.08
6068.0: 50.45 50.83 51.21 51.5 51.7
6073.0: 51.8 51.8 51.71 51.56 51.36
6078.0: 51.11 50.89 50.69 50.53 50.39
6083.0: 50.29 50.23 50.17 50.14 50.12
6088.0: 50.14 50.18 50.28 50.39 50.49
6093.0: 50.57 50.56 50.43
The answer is 0.12 mag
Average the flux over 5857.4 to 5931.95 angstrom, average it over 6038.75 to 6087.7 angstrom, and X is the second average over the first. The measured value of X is 1.5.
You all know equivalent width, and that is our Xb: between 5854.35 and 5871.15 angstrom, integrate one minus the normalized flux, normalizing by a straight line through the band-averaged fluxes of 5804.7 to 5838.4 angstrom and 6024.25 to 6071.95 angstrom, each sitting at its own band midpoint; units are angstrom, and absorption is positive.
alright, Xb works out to 1.9 angstrom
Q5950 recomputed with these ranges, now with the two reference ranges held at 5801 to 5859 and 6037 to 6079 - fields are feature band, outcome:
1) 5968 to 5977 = 0.093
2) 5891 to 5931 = 0.371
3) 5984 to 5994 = 0.050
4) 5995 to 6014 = 0.053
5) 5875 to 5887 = 0.390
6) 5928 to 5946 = 0.094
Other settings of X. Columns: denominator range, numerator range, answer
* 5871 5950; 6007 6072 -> 1.39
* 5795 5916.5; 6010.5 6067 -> 1.26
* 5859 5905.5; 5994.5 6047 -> 1.55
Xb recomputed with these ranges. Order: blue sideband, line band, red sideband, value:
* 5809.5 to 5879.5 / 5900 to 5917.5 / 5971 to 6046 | 3.6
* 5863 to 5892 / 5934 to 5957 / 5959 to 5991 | -1.6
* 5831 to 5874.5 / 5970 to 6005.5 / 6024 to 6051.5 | 1.3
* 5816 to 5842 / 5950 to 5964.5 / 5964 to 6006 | 0.6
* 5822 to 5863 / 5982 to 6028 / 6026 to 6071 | 1.4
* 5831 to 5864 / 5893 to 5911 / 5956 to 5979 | 6.5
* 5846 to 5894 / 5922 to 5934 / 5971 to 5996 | -0.3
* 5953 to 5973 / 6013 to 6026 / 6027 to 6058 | 0.0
